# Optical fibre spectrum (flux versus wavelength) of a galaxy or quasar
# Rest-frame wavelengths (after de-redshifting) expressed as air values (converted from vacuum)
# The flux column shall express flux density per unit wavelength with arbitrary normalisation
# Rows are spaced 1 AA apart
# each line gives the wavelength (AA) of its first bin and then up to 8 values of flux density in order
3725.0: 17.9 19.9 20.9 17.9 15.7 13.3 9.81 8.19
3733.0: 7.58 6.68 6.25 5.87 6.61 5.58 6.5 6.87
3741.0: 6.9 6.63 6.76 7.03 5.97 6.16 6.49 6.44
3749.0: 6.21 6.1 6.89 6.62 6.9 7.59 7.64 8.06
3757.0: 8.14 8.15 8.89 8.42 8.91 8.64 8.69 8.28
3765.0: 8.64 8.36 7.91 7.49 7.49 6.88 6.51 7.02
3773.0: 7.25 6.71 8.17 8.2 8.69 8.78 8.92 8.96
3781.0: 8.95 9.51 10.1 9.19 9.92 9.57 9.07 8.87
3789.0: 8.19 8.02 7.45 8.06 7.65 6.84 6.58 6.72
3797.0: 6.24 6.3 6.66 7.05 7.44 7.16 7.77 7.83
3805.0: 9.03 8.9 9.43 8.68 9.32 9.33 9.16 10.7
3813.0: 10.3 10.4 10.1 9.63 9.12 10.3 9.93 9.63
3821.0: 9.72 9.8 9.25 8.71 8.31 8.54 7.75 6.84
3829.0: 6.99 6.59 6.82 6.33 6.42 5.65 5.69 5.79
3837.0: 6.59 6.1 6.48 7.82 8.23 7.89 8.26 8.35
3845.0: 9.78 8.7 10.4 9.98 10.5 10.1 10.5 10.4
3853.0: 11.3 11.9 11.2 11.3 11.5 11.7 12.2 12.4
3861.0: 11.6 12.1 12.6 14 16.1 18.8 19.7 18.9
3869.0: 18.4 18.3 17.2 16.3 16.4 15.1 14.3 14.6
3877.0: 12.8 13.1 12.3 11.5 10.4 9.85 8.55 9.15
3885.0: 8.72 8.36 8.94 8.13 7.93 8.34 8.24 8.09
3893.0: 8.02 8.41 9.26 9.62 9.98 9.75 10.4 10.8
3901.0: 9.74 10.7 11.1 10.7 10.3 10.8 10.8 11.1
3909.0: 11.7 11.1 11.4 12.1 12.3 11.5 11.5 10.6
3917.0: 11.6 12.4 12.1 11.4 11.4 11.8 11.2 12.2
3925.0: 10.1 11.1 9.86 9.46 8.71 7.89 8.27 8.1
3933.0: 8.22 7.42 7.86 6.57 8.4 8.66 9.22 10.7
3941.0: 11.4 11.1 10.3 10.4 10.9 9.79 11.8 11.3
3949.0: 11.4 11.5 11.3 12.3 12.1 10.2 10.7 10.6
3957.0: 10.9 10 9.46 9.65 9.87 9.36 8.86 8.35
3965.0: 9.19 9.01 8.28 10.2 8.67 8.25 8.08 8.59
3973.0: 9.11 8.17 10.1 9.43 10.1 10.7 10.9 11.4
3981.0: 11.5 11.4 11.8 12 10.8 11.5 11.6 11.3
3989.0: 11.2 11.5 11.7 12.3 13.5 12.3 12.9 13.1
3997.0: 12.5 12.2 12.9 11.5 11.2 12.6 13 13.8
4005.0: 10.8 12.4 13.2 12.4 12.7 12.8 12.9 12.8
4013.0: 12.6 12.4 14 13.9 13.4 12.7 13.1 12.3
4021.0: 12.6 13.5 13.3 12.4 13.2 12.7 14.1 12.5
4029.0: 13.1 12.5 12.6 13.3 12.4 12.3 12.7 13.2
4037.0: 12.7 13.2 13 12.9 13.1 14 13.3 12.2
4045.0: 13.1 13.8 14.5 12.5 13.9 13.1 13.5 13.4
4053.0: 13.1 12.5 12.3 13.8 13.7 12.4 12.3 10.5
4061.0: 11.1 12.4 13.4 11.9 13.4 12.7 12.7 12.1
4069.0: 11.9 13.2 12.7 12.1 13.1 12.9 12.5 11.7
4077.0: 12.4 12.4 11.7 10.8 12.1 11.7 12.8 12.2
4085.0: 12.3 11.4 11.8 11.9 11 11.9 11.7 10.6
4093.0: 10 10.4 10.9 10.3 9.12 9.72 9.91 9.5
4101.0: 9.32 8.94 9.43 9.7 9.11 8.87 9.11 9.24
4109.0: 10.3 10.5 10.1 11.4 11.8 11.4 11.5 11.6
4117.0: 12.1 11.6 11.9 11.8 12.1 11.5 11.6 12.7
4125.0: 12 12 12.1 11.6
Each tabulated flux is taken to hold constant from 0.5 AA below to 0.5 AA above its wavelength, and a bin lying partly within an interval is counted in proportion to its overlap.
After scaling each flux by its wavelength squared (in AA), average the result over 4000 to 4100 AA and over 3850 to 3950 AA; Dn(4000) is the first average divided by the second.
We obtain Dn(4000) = 1.2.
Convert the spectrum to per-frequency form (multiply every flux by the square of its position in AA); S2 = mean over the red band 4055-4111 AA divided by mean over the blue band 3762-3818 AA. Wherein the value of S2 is 1.58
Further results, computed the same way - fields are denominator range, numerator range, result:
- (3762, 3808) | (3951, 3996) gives 1.44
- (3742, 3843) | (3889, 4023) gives 1.48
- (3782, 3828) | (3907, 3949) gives 1.28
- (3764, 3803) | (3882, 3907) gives 1.25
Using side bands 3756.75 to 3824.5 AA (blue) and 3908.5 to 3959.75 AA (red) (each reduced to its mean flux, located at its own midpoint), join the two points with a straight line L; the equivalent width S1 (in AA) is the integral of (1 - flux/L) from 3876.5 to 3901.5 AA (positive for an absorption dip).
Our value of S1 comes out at 0.57 AA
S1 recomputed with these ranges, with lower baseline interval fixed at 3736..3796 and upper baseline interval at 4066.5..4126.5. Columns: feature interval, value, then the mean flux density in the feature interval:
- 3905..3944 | -3.9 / 10.3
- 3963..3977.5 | 1.4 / 8.96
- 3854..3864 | -3.7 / 12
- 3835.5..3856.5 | -1.3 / 9.12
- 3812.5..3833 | -1.0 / 8.7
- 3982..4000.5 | -3.5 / 12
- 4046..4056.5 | -2.5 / 13.3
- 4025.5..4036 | -2.3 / 12.8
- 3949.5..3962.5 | -1.2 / 10.6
